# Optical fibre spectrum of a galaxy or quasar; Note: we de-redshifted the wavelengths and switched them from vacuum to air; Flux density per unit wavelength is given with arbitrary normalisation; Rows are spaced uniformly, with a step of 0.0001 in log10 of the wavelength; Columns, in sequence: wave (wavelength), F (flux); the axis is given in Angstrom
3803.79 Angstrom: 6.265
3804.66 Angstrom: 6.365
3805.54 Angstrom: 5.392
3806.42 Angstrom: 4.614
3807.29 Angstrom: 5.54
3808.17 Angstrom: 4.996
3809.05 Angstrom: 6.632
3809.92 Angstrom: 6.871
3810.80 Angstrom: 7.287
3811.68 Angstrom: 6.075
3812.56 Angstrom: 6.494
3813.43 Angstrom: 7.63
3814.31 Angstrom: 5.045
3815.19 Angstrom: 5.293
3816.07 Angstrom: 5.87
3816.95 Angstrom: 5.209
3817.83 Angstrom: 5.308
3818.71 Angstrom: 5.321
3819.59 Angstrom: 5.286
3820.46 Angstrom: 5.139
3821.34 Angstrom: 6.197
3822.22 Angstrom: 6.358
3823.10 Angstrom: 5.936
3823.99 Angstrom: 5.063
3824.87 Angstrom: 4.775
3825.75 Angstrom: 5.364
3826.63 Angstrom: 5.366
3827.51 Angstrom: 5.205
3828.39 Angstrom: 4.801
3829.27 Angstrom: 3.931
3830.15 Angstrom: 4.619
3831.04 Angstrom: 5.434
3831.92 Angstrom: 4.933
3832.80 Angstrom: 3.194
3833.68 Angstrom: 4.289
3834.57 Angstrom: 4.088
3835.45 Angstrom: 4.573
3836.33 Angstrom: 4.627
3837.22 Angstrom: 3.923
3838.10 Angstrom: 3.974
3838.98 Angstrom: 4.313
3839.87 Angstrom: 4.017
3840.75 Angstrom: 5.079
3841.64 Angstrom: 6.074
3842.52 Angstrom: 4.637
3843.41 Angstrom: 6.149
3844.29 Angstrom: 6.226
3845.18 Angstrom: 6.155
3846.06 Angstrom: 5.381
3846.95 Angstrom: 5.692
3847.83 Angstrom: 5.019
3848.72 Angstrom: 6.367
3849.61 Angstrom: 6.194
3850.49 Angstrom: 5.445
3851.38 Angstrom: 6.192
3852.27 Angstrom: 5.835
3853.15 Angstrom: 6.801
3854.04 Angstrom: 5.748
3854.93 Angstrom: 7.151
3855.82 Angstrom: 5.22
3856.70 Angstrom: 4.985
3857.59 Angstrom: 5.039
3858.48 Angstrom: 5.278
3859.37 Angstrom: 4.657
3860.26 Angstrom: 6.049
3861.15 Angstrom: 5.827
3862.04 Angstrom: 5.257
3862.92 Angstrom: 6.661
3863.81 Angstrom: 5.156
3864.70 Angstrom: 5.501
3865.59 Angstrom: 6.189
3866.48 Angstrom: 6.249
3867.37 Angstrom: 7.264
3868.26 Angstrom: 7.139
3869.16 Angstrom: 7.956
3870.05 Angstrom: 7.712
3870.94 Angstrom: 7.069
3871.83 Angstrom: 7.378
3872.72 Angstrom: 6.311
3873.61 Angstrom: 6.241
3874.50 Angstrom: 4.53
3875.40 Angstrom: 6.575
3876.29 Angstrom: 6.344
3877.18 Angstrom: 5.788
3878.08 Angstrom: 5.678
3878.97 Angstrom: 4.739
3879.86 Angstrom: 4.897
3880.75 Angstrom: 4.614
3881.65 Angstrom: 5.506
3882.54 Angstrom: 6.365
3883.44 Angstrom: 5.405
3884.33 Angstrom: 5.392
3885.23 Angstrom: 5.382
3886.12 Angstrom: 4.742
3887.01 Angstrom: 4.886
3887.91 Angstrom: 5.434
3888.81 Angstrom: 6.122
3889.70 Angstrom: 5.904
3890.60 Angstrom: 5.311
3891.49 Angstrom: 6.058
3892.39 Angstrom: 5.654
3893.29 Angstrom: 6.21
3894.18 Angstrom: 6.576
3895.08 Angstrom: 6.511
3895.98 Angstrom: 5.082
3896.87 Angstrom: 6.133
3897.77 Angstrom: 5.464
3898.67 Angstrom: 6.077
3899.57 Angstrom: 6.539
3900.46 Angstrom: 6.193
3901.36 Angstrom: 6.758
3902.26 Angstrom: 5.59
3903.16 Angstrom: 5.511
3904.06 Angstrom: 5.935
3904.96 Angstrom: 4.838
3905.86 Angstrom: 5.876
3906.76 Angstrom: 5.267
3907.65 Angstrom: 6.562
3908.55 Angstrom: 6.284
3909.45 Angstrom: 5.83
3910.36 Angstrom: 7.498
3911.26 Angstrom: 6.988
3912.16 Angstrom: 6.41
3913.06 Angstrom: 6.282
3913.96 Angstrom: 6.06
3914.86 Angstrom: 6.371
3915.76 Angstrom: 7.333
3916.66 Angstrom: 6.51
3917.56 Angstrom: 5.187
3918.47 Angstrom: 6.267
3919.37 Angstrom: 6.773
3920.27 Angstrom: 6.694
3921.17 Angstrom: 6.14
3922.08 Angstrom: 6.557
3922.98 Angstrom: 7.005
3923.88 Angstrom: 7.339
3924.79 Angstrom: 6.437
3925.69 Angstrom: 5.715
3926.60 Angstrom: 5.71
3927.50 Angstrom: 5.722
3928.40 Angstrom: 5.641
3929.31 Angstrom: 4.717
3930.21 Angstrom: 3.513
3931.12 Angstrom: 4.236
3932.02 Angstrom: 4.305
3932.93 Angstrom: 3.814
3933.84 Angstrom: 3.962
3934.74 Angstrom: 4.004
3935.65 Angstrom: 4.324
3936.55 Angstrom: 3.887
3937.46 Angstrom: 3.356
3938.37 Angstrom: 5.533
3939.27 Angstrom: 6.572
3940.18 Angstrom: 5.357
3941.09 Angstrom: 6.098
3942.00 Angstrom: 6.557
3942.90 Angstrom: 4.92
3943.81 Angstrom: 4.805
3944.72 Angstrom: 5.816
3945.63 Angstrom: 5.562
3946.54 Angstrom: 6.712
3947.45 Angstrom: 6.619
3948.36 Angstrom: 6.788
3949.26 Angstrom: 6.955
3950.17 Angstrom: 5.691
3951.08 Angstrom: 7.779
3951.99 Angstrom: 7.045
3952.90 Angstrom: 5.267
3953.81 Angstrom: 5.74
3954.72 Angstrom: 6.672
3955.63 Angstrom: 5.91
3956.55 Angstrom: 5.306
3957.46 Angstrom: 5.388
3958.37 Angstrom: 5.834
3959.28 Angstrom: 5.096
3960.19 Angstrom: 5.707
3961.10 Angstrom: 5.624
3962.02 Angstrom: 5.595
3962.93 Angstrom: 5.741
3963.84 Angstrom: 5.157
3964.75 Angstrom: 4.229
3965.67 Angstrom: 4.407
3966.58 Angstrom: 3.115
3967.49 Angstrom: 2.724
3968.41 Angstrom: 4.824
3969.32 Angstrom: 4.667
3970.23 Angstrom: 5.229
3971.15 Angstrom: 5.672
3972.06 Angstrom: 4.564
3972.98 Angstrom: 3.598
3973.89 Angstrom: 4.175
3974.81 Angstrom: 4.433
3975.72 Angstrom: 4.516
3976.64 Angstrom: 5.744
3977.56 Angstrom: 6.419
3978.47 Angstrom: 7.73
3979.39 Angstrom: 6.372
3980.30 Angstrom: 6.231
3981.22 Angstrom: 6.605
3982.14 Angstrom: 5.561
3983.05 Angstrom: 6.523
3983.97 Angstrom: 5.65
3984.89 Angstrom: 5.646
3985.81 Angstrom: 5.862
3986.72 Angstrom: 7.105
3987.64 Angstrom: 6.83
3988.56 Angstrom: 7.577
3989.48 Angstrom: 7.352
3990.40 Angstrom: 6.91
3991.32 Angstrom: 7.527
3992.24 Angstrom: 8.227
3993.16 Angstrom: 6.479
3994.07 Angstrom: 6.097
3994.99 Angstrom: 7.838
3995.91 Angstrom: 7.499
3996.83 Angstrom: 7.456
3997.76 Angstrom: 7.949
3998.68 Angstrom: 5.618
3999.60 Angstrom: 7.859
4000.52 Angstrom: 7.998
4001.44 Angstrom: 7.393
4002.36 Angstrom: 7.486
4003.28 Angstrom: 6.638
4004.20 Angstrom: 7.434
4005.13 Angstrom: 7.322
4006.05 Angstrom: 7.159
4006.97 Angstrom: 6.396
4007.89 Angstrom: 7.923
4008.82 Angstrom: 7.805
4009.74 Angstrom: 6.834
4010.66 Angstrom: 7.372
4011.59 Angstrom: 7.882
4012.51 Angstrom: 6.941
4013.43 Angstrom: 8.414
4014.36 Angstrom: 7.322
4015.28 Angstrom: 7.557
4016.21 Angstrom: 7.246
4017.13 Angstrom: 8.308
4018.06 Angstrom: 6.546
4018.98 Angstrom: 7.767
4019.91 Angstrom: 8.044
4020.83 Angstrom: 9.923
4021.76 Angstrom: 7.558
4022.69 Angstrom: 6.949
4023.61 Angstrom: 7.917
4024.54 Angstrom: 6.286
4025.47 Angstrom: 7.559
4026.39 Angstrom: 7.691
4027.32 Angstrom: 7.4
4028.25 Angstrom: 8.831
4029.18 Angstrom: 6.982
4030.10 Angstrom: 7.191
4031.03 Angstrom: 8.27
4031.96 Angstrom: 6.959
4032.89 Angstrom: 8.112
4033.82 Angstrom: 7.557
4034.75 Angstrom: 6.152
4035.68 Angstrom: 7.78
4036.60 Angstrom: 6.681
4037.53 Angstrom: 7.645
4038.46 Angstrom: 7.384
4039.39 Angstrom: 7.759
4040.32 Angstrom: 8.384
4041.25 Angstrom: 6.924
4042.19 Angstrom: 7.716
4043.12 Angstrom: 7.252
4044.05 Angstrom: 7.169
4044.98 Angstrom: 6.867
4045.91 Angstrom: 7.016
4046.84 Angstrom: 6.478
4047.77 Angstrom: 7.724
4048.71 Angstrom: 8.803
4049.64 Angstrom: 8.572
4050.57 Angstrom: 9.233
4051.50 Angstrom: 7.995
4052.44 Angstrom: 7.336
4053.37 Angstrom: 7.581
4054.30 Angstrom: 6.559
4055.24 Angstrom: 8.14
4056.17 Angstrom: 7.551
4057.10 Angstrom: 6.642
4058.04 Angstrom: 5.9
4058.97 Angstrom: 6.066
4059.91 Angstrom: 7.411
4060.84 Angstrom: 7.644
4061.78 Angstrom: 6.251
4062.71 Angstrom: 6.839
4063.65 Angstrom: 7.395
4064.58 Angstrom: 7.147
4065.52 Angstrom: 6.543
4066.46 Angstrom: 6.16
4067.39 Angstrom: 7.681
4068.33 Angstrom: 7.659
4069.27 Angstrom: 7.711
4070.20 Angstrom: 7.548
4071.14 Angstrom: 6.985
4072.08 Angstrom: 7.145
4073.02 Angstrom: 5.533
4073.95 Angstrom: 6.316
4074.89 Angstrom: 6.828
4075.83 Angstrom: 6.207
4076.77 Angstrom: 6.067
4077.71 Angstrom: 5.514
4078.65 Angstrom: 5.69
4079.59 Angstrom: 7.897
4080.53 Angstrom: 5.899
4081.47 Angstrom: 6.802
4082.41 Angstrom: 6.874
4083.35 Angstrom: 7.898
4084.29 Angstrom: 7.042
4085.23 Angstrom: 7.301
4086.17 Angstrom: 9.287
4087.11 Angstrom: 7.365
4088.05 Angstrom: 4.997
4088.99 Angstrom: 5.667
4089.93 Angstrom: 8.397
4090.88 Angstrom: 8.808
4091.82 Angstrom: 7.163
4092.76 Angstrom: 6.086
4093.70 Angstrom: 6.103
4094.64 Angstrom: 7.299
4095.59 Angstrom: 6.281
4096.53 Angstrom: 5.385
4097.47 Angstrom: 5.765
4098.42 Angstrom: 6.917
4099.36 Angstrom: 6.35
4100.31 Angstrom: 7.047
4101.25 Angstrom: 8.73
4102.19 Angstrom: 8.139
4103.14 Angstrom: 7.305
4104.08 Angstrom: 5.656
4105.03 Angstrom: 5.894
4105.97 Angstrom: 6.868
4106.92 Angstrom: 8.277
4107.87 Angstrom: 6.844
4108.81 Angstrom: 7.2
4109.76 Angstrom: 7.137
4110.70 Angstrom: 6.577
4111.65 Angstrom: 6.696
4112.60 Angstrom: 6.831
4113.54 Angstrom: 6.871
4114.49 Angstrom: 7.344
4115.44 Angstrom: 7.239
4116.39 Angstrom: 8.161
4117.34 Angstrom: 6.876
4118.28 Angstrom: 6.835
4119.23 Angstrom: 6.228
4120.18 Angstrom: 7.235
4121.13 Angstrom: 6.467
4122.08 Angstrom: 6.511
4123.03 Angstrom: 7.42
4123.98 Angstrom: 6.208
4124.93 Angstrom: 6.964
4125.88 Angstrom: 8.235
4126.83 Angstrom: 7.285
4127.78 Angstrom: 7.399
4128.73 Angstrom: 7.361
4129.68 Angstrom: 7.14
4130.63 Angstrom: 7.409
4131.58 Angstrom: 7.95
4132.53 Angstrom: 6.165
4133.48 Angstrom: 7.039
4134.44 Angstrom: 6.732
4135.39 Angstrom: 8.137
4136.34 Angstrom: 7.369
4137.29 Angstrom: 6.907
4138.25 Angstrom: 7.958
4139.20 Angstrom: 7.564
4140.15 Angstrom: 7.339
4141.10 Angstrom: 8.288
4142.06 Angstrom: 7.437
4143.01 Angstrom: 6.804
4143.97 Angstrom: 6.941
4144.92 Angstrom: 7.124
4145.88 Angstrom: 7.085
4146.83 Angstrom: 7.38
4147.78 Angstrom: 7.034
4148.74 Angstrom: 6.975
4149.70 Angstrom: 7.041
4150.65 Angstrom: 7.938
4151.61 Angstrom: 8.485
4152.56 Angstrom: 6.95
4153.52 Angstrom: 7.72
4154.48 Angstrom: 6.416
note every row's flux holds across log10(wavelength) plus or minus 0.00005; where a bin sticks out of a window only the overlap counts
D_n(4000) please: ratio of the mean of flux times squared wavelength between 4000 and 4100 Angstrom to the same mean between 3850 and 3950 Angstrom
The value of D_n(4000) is 1.3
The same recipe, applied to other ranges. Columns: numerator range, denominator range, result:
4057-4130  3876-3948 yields 1.33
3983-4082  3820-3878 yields 1.42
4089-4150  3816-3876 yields 1.46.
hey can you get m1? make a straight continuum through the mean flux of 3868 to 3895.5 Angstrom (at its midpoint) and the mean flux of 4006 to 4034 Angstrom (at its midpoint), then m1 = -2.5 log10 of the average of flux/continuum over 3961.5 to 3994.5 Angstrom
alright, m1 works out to 0.24 mag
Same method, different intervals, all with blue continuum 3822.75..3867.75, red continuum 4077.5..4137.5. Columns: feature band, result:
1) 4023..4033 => -0.16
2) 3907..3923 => -0.12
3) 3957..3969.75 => 0.24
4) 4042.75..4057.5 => -0.14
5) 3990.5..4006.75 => -0.15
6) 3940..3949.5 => -0.01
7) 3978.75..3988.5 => -0.02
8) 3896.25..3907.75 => -0.03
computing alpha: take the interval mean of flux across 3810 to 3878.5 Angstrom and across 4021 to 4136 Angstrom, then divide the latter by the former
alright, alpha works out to 1.3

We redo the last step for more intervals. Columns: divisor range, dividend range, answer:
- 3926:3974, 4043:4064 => 1.40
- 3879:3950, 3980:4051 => 1.28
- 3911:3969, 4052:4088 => 1.24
